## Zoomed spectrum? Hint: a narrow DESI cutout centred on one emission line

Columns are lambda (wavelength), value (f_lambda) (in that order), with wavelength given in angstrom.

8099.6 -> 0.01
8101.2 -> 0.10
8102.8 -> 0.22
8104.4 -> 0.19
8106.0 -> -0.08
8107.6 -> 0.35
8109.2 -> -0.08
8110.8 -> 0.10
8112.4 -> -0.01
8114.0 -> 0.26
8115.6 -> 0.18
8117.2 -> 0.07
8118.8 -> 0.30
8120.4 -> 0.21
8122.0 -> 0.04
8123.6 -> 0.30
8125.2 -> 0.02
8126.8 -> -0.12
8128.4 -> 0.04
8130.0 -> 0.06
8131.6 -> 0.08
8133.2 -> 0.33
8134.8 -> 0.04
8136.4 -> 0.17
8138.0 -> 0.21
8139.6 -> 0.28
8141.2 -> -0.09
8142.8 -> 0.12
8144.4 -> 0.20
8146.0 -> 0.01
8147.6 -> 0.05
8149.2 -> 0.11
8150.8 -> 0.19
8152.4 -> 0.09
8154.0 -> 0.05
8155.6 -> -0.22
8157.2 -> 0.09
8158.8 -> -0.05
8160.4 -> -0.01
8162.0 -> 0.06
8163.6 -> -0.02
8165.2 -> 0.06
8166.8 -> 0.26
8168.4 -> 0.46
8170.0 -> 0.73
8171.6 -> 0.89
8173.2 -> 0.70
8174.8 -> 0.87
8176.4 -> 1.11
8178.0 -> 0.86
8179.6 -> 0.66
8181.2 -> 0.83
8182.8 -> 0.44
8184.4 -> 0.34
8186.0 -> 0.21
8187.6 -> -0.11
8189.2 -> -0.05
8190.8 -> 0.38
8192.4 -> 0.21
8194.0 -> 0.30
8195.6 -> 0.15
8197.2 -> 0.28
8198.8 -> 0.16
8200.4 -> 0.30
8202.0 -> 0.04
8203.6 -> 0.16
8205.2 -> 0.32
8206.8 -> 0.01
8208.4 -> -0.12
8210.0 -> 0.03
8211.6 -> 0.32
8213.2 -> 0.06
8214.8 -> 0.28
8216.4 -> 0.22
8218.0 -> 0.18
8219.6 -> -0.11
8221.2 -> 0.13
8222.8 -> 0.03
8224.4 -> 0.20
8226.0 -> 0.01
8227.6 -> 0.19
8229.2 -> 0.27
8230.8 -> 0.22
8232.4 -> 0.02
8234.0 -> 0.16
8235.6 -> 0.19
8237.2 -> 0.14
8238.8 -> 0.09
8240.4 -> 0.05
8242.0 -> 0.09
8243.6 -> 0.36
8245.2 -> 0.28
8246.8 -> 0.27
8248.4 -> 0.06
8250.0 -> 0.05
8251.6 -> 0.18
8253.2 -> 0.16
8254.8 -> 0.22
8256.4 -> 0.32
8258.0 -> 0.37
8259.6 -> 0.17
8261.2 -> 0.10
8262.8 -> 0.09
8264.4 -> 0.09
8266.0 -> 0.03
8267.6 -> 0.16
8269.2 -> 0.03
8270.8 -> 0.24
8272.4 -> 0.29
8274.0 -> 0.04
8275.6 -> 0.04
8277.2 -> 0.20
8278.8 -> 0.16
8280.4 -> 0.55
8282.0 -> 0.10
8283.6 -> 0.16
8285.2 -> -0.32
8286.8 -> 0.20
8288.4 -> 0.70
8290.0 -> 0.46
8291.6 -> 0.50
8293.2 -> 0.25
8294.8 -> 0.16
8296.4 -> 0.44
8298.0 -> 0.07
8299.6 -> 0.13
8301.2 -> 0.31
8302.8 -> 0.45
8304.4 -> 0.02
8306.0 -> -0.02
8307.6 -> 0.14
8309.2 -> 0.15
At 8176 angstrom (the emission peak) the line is [O II] 3727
